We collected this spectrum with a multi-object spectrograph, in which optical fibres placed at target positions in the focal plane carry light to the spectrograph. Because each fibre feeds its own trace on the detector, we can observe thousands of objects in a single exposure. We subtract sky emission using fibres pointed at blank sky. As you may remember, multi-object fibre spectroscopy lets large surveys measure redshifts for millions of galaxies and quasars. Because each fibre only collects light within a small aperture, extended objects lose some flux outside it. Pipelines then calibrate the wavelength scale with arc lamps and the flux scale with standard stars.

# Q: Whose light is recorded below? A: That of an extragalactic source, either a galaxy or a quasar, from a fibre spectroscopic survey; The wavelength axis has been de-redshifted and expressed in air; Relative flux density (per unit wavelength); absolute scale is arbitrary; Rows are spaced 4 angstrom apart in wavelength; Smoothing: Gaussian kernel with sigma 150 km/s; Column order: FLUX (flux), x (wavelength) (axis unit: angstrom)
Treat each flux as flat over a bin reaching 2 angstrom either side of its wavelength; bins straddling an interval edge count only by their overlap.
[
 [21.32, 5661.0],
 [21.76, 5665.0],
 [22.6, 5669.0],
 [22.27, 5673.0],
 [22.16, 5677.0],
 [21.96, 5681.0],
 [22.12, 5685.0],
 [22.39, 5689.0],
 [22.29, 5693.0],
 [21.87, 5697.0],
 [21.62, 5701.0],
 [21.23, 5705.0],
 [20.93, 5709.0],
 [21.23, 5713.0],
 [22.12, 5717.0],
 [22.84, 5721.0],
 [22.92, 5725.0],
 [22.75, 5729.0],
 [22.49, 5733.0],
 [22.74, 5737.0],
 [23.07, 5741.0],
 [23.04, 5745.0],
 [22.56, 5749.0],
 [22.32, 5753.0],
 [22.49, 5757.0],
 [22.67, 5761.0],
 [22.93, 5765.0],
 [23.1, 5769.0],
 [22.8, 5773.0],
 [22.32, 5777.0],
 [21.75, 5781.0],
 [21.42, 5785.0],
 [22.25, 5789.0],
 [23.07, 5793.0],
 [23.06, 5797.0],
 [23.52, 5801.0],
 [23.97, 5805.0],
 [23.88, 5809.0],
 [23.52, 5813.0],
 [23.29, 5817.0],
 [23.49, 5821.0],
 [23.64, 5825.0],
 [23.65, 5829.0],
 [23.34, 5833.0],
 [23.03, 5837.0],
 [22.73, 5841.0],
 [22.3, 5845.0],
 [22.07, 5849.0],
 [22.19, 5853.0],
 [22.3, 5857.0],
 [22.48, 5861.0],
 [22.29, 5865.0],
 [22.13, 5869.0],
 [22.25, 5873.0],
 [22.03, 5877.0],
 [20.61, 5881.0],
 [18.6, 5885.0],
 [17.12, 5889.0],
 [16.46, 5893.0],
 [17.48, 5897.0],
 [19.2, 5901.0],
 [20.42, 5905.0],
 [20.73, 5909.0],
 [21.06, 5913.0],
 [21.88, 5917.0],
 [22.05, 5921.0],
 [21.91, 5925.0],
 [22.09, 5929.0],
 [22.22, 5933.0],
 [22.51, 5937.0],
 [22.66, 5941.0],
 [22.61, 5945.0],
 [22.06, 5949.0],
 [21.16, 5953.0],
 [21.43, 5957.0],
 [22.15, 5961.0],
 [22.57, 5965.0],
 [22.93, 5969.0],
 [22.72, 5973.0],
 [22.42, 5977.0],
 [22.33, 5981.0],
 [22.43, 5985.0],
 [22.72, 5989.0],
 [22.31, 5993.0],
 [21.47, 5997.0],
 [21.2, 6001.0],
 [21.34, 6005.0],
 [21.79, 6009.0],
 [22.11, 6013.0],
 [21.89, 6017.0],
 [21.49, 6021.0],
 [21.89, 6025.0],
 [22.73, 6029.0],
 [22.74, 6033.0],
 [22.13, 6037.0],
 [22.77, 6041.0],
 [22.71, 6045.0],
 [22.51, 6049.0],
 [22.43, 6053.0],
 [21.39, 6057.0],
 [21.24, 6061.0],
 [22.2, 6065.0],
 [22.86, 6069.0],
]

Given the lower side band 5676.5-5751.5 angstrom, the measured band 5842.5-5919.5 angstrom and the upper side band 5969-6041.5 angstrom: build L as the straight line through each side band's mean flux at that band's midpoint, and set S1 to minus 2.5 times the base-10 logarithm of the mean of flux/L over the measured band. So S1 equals 0.07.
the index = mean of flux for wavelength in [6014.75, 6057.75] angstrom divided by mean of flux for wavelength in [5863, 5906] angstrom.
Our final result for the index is 1.1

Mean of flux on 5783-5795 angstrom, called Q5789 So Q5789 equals 22.2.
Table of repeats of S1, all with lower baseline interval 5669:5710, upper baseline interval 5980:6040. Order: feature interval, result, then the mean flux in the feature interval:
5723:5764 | -0.037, 22.7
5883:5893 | 0.244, 17.6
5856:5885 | 0.012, 21.8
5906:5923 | 0.032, 21.4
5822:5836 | -0.072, 23.5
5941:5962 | 0.004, 21.9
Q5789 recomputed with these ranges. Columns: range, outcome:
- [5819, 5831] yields 23.6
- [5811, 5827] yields 23.5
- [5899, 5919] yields 20.7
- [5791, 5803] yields 23.2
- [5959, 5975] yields 22.6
